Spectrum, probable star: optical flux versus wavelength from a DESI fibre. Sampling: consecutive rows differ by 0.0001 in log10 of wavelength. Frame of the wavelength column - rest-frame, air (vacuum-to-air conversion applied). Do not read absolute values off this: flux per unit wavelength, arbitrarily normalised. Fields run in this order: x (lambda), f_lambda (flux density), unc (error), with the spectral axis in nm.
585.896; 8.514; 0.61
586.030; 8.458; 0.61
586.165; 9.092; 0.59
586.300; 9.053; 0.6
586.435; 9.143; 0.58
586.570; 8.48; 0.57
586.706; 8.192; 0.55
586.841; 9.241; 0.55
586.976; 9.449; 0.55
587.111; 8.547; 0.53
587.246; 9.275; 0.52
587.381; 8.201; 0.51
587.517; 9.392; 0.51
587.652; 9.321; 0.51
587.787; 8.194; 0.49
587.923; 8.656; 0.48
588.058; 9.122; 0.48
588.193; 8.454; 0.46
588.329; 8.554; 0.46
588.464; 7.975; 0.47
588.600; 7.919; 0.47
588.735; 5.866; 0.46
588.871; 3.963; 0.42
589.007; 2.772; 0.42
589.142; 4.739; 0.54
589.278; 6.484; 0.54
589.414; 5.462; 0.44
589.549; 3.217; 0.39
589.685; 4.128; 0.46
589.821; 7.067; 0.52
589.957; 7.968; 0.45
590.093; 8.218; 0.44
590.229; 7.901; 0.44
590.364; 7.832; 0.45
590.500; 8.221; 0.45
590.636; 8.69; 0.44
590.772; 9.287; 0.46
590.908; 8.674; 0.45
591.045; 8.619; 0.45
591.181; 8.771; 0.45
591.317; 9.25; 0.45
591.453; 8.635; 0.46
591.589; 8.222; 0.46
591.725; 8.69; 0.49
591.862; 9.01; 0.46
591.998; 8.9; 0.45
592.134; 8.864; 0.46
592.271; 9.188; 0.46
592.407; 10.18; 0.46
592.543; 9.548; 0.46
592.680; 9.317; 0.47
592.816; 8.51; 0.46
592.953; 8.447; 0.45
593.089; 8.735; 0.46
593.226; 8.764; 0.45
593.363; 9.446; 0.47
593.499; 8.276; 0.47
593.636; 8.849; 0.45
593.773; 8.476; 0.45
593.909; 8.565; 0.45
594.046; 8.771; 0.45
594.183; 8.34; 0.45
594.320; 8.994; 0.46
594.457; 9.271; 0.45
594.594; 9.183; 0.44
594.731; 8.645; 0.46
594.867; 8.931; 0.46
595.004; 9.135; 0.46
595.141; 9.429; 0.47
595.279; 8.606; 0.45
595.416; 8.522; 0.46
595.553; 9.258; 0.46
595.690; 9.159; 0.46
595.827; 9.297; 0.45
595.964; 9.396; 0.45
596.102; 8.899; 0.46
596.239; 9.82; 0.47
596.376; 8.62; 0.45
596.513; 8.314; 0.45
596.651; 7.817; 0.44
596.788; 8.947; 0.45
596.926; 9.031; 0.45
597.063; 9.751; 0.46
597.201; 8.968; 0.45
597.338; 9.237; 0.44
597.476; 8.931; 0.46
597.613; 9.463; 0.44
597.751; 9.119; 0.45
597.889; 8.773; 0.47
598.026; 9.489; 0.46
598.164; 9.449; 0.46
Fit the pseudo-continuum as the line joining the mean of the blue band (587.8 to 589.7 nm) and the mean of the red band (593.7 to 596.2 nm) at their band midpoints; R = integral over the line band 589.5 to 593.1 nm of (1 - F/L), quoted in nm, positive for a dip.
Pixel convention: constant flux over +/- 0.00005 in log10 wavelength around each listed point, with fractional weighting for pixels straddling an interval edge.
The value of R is -0.425 nm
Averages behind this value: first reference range 6.35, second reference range 8.95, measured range 8.32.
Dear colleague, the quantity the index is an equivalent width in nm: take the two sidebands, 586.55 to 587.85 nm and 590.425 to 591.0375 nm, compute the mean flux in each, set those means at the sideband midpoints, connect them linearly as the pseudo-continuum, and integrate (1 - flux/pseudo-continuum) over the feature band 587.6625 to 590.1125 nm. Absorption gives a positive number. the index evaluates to 0.60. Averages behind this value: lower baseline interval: 8.84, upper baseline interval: 8.68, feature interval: 6.63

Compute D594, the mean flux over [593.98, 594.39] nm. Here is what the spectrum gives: 8.69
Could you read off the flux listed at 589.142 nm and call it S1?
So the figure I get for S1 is 4.739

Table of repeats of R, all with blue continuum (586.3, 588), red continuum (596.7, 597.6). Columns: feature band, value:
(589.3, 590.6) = 0.32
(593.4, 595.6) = 0.06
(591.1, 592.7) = -0.01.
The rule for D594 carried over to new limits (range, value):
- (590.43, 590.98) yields 8.7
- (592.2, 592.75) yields 9.55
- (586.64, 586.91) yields 8.73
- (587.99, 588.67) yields 8.4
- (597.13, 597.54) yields 9.04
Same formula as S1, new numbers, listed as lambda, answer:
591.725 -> 8.69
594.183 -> 8.34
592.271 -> 9.188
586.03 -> 8.458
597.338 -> 9.237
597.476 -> 8.931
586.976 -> 9.449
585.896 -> 8.514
